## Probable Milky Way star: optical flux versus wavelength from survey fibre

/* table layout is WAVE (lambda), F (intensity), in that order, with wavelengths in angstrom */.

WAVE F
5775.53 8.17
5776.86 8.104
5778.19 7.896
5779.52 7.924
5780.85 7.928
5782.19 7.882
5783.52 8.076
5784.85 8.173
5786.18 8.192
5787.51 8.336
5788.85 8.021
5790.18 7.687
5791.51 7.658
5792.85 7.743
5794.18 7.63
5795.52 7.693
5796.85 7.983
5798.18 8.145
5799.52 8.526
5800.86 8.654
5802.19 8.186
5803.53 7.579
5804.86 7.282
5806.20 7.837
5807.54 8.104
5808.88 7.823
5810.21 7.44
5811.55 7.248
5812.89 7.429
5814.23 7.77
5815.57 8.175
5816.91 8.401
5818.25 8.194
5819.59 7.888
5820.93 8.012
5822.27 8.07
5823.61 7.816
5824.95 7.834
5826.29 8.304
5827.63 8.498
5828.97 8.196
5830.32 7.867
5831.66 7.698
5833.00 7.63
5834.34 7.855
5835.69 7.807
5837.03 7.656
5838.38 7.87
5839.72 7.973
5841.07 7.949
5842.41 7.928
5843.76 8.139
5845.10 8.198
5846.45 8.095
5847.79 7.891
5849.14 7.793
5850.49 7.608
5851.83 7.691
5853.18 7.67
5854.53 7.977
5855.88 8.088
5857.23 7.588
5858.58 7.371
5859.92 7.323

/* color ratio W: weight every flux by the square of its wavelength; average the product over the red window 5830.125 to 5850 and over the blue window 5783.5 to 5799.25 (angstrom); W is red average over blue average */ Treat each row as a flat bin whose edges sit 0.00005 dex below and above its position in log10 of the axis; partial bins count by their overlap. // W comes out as 1.01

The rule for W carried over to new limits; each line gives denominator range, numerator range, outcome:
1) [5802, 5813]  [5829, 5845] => 1.04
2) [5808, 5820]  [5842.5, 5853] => 1.02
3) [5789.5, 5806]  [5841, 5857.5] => 1.02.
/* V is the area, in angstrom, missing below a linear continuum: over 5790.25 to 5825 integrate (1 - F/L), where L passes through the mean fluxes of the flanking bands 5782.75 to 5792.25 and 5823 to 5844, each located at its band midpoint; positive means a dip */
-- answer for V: 0.41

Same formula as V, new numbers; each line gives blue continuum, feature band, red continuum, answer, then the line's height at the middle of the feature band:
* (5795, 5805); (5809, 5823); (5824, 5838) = 0.2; 7.99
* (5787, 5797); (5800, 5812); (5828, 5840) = 0.0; 7.83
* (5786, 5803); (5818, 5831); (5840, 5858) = -0.2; 7.95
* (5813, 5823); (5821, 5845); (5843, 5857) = 0.1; 7.97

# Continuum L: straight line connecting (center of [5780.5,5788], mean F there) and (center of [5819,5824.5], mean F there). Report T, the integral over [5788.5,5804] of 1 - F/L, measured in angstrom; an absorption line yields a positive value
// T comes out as 0.2 angstrom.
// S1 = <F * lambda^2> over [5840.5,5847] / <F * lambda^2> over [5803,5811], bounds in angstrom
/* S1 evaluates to 1.1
